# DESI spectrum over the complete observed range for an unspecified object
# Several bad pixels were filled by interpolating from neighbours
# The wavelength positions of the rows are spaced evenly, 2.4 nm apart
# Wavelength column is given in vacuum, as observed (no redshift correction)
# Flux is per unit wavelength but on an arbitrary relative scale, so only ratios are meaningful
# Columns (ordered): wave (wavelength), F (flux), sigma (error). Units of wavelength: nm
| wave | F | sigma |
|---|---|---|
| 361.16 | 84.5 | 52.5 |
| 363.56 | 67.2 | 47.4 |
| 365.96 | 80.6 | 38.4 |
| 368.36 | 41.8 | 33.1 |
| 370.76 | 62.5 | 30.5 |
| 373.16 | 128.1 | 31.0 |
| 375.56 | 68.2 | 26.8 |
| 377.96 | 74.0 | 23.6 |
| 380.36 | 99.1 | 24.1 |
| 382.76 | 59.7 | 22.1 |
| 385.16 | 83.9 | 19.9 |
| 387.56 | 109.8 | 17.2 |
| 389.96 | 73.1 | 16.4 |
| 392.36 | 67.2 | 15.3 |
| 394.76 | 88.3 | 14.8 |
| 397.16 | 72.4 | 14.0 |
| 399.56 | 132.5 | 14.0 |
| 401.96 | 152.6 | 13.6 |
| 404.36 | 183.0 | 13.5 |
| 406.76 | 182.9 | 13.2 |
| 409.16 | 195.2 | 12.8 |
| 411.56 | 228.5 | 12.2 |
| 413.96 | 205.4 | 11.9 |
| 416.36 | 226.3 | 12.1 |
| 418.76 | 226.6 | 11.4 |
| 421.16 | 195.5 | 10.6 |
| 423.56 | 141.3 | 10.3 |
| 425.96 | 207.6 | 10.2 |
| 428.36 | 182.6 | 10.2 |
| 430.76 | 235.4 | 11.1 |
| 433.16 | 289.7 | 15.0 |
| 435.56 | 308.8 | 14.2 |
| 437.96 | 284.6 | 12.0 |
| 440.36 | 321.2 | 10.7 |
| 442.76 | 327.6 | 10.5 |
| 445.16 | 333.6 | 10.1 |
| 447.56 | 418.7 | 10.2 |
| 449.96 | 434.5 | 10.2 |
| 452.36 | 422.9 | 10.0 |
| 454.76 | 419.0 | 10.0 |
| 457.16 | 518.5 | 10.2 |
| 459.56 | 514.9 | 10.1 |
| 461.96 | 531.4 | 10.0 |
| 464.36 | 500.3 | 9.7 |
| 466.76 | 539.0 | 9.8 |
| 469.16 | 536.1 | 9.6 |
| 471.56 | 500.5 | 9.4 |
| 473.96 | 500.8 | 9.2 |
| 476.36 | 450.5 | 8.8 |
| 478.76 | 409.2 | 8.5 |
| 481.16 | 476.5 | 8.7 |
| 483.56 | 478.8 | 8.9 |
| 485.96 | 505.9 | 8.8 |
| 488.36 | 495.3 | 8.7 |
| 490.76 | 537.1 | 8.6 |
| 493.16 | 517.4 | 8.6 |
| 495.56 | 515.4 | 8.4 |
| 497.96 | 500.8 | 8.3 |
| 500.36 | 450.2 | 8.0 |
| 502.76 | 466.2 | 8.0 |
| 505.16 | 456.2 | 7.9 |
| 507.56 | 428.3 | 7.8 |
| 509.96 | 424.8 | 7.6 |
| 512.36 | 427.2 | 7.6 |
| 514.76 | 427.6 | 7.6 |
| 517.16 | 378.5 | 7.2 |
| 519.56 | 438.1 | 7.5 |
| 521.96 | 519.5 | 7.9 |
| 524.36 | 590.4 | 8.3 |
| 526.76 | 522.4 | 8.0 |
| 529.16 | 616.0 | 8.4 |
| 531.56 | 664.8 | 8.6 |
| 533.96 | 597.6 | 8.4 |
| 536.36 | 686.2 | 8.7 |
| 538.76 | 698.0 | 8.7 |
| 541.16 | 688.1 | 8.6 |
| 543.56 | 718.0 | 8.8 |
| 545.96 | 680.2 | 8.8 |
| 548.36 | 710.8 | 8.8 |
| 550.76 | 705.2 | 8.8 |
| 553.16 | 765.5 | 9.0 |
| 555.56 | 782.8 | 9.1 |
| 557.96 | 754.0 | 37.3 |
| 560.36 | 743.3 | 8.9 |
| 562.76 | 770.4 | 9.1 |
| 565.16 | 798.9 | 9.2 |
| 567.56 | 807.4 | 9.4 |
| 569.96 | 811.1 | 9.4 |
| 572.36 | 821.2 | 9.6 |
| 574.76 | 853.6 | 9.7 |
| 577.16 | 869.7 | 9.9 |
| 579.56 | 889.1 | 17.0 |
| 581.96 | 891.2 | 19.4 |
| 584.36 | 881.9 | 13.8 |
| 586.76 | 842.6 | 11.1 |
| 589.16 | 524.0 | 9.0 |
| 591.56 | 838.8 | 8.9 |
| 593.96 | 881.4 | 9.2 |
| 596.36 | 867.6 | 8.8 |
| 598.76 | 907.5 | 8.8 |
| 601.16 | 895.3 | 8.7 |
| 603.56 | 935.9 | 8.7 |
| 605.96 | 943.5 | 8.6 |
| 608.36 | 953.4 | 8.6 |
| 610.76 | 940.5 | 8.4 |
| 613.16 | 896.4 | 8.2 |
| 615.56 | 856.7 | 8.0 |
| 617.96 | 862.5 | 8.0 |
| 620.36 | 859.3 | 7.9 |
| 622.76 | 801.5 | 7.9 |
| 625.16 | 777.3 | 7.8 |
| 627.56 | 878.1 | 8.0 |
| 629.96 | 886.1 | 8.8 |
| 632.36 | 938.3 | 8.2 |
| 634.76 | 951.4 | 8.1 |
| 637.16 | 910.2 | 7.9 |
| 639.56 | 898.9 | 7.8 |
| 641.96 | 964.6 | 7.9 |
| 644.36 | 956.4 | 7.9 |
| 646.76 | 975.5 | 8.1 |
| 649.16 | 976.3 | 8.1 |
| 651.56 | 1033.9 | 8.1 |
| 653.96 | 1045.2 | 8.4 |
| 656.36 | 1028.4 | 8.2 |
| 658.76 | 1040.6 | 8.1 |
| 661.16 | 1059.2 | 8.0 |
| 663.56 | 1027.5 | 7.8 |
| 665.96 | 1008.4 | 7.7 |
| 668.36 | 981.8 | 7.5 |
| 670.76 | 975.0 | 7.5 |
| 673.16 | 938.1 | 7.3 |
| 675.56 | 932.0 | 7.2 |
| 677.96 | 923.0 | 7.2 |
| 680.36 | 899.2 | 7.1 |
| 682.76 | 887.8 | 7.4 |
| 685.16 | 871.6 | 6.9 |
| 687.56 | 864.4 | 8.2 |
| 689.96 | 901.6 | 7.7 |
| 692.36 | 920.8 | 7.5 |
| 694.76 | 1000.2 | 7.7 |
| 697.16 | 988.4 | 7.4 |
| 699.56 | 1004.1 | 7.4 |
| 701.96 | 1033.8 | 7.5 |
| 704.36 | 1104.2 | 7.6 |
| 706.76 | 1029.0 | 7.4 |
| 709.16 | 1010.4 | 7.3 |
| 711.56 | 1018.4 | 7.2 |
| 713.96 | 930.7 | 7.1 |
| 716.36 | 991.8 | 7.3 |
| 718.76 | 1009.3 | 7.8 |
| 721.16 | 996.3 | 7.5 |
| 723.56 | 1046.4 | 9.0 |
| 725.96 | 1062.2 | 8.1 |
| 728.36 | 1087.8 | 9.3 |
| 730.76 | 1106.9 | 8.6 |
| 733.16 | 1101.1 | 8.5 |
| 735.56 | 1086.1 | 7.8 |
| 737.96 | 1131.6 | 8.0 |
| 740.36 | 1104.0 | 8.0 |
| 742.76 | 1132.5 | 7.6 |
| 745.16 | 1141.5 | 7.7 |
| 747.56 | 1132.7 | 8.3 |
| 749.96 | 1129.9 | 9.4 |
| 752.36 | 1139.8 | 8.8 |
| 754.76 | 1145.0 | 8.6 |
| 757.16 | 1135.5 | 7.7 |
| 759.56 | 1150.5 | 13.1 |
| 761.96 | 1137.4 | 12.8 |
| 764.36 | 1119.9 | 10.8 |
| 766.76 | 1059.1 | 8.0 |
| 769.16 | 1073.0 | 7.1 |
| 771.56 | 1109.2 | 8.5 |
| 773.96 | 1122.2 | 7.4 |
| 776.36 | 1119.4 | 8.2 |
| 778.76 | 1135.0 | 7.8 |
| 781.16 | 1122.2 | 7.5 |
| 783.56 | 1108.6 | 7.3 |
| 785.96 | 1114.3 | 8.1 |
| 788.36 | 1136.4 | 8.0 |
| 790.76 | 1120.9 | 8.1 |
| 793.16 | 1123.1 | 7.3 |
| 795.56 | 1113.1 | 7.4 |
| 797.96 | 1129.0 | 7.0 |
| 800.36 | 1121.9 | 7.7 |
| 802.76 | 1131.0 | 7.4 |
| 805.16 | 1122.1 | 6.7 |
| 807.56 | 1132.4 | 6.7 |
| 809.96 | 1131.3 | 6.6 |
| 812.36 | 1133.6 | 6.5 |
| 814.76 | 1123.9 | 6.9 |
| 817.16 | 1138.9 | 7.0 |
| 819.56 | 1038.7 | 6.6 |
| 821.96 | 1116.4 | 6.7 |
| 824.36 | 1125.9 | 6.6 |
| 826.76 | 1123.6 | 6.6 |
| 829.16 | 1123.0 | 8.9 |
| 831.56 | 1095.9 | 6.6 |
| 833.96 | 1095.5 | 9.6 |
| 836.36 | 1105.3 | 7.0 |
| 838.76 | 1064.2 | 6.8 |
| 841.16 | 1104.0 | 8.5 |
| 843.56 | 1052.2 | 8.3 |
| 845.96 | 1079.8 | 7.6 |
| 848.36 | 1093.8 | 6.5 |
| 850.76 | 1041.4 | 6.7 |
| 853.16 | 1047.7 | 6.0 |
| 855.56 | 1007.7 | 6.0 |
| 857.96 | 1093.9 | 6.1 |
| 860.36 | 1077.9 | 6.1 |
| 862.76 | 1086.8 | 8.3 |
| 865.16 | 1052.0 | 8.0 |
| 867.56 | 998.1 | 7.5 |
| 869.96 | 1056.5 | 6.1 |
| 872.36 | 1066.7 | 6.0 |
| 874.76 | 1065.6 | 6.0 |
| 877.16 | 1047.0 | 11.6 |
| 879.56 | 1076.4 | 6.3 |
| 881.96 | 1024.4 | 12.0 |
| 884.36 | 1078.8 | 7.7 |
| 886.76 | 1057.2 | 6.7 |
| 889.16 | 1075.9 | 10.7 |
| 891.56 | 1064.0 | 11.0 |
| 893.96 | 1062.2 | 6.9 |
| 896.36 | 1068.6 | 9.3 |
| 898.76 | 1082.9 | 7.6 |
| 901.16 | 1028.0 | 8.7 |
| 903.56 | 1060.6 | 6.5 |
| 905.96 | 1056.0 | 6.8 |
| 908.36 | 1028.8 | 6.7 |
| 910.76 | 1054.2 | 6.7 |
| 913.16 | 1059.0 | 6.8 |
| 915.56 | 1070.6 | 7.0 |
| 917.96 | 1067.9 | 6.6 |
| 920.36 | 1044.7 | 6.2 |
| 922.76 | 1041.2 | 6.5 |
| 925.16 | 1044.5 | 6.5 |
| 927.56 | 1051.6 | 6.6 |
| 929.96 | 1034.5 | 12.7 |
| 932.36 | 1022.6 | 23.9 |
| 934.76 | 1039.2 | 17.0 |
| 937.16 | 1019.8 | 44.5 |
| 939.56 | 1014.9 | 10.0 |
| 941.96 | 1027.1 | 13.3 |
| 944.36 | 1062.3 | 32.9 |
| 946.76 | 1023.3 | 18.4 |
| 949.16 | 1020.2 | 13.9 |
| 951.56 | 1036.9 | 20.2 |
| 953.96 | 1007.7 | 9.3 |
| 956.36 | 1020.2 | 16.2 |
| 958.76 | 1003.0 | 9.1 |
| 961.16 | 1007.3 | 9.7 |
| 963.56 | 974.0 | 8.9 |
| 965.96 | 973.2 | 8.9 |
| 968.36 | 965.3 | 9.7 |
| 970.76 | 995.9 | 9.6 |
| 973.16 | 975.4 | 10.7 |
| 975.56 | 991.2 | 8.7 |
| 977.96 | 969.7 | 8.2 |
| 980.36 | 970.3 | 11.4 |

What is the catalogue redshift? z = 0.00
